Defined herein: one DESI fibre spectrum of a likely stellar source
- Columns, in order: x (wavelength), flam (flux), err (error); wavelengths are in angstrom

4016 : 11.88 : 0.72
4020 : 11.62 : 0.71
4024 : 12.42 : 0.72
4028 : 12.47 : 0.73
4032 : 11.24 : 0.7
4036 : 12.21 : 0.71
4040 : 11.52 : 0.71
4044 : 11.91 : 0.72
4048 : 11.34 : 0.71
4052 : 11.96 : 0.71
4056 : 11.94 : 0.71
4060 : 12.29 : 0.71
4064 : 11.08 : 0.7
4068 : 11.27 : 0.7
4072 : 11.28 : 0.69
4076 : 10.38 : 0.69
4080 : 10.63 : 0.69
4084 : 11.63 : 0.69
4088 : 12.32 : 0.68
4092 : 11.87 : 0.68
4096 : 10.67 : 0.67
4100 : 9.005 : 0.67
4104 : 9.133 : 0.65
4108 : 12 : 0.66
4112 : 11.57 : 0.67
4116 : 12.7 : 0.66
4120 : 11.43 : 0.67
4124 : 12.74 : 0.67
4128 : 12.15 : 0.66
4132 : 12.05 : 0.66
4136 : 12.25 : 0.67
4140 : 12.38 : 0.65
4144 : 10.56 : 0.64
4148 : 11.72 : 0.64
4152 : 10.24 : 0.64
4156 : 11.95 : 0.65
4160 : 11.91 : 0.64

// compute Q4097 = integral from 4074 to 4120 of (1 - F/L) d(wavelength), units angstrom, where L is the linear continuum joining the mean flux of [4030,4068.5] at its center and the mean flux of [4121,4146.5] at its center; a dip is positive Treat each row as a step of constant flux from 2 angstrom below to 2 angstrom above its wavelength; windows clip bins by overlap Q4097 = 3.0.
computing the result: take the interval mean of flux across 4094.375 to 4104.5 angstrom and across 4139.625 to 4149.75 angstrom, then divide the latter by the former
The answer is 1.19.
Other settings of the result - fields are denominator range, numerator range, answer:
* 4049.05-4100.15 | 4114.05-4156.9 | 1.04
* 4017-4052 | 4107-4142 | 1.02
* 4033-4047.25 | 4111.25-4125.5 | 1.03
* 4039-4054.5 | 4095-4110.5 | 0.87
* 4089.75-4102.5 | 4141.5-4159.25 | 1.07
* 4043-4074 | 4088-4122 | 0.96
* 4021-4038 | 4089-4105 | 0.86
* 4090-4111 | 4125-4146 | 1.13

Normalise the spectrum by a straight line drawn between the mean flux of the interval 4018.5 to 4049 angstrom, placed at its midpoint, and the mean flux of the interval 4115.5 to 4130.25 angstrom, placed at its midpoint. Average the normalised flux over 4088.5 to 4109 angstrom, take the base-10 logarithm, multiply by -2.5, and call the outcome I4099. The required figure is 0.15 mag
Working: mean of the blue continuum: 11.9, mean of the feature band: 10.6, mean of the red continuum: 12.2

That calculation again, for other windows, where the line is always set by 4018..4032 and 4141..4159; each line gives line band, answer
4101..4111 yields 0.10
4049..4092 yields 0.02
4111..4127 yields -0.07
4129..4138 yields -0.08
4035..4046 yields 0.01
